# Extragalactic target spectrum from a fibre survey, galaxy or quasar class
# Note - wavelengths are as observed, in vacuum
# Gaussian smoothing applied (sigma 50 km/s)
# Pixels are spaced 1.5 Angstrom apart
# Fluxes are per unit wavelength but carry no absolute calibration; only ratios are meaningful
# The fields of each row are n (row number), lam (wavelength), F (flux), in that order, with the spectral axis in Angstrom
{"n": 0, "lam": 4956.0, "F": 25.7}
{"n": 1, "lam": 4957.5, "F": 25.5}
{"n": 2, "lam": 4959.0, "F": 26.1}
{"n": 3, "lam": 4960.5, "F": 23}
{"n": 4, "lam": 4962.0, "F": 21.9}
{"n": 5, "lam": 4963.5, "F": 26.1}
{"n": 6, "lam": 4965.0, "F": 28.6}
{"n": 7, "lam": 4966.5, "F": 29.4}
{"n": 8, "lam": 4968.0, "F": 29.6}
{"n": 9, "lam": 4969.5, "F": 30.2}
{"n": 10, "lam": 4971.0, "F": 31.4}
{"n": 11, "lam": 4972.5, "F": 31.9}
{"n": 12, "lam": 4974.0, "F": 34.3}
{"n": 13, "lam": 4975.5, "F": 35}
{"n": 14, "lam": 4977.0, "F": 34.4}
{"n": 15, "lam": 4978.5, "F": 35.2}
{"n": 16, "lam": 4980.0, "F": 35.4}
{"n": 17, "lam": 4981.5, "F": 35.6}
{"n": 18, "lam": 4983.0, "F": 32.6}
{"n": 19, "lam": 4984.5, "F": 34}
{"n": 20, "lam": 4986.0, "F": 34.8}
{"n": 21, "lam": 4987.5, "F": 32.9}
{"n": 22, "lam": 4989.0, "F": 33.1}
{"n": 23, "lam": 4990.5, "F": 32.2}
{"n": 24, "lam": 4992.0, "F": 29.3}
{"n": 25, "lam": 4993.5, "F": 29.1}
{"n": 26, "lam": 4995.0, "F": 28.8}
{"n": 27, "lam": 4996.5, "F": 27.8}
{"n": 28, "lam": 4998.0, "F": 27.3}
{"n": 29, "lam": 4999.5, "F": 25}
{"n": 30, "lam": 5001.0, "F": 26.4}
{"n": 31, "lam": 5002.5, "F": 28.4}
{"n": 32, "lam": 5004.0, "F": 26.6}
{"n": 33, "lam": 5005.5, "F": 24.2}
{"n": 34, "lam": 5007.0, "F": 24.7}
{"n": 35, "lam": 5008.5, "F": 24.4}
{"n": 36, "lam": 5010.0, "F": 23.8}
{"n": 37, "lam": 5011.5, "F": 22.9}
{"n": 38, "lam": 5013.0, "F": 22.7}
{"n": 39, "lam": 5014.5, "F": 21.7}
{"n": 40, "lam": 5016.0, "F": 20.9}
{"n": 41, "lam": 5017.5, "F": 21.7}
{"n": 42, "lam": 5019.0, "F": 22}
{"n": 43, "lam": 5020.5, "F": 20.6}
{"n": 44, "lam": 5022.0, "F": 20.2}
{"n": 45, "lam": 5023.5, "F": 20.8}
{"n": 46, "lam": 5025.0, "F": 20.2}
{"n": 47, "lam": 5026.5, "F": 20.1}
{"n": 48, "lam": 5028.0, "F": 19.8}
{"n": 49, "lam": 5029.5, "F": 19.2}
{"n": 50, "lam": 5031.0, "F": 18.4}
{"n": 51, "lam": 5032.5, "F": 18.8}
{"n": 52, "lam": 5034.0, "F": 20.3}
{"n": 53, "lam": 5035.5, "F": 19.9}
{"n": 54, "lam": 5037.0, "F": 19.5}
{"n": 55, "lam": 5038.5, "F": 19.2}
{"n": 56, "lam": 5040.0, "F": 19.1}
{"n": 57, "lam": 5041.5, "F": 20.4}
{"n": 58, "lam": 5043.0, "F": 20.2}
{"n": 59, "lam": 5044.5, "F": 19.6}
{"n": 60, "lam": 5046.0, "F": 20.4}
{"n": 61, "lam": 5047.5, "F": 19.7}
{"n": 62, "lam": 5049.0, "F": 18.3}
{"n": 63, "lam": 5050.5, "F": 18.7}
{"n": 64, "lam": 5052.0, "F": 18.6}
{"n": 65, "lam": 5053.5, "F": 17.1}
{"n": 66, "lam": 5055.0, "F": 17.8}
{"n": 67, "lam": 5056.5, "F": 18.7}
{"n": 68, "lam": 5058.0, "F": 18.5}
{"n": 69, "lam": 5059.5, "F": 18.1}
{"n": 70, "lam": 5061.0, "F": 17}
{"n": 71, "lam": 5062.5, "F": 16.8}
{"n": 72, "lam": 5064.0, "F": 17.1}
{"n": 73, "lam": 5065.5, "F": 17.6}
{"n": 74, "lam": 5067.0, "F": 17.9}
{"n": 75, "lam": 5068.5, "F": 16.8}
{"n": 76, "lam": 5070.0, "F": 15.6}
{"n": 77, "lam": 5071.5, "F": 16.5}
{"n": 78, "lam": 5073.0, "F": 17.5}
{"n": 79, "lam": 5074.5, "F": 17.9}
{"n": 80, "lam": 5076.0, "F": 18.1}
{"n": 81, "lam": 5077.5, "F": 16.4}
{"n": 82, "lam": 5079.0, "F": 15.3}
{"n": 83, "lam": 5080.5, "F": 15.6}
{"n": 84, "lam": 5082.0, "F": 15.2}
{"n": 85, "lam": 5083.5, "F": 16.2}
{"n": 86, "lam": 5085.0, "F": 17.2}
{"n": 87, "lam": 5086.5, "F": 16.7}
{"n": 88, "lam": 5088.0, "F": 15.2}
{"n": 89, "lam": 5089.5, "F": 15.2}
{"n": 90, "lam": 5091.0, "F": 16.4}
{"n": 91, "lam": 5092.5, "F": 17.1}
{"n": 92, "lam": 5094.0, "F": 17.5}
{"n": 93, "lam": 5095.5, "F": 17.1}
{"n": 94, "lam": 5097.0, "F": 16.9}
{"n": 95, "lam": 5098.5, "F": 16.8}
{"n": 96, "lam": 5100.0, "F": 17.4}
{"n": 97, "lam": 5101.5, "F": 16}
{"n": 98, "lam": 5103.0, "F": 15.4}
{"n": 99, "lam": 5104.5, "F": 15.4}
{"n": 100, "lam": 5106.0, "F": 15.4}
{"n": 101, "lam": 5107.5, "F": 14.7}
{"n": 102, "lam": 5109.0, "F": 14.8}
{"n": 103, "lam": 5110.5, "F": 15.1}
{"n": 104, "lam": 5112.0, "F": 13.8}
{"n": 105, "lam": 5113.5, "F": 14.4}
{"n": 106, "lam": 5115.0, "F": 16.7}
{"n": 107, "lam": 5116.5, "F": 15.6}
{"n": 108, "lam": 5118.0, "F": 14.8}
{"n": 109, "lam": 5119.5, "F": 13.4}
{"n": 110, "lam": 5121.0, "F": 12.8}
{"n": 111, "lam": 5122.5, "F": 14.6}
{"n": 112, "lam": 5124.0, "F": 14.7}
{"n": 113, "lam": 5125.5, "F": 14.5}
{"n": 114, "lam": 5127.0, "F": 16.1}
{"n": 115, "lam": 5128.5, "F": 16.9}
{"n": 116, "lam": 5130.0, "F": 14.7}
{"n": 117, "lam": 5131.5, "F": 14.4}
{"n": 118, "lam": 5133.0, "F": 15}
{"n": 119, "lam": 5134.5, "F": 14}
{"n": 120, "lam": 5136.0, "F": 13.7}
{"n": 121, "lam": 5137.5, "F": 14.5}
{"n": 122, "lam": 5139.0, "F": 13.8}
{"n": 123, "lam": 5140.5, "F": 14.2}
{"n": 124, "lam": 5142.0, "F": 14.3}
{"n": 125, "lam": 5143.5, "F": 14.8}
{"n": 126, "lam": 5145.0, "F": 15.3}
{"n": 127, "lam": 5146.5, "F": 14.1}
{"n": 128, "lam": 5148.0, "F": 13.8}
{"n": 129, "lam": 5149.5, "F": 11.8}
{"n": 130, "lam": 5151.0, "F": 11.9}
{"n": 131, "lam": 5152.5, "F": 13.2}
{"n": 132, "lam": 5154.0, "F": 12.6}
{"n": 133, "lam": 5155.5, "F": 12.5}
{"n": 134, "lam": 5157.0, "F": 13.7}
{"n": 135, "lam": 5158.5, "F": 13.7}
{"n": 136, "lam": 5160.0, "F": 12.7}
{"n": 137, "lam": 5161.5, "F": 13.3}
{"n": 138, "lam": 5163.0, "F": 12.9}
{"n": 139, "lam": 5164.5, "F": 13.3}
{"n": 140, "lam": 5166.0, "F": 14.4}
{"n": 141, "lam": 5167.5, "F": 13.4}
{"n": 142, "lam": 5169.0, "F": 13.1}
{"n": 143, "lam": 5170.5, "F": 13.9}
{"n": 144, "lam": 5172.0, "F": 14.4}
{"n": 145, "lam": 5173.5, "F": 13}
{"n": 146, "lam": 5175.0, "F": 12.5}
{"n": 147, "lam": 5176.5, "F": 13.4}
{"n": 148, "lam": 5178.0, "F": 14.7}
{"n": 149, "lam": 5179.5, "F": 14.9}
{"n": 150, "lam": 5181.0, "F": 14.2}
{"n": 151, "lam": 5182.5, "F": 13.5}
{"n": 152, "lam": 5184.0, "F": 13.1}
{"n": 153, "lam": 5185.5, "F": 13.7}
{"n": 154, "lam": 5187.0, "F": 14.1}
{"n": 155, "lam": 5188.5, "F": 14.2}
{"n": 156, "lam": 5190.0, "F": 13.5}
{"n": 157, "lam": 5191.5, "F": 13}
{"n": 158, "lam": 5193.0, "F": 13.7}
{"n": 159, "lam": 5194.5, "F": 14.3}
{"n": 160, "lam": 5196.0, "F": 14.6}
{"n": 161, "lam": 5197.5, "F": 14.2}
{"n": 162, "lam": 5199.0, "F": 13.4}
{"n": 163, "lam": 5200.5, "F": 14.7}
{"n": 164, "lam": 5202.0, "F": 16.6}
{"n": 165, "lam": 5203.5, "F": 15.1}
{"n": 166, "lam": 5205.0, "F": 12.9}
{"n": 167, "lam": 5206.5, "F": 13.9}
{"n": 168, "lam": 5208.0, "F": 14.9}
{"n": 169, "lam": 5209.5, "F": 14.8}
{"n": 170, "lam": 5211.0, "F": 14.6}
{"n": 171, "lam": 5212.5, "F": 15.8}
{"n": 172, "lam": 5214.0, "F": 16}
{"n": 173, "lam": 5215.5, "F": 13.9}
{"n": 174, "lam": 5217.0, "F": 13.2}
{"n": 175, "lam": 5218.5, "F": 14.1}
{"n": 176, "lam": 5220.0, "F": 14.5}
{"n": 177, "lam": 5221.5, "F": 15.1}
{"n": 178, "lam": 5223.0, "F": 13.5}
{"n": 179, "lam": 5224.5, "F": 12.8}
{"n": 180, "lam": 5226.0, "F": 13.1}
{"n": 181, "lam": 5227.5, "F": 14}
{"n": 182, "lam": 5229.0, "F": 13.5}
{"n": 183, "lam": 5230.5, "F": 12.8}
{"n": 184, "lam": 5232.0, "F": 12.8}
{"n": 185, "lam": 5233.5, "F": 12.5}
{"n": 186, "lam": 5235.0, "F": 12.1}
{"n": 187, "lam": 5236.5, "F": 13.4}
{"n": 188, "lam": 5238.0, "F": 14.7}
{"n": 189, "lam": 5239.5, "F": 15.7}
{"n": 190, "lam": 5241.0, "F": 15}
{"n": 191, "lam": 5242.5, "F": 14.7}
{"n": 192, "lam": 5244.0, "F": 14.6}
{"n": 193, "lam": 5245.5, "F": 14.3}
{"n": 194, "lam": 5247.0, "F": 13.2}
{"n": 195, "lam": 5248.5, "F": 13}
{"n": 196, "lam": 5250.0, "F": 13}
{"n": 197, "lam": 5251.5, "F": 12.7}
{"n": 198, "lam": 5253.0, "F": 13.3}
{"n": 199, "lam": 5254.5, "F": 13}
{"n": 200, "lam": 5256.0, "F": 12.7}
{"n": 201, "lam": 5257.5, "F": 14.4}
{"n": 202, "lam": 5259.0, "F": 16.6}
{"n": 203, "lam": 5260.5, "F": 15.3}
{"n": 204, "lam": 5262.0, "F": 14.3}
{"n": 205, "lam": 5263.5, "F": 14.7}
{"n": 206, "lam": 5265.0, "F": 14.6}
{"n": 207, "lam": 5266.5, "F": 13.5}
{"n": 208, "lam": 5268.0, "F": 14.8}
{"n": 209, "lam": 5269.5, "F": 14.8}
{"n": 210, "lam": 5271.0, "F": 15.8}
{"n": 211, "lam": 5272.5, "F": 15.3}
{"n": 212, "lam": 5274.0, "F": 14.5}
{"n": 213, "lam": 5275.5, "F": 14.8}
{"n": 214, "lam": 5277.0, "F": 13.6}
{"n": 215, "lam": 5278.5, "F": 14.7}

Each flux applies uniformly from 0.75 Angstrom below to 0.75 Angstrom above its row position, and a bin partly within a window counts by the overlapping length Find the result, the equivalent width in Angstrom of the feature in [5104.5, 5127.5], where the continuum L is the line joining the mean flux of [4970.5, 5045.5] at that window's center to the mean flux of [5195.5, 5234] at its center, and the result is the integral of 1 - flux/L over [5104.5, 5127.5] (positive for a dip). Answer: 5.7 Angstrom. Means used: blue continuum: 25.7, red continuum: 14.1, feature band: 14.8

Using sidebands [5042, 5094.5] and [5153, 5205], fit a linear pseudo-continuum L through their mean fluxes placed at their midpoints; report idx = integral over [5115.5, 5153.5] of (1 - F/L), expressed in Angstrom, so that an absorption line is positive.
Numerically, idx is 2.4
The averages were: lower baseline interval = 17.4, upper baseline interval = 13.8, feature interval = 14.3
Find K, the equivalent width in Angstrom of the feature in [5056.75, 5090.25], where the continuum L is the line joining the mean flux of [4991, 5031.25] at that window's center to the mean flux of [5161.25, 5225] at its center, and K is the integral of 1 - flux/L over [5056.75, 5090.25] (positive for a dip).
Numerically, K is 6.0 Angstrom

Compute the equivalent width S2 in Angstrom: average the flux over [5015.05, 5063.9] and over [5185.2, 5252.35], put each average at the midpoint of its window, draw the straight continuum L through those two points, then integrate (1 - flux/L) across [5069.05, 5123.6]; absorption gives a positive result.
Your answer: 5.65 Angstrom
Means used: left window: 19.4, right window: 14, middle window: 15.8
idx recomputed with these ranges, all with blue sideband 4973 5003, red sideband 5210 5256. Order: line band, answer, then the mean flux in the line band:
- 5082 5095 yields 4.2 Angstrom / 16.4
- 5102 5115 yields 4.5 Angstrom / 15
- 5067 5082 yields 5.2 Angstrom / 16.6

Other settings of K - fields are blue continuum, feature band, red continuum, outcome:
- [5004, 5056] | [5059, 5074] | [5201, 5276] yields 1.8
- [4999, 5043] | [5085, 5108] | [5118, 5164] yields 0.8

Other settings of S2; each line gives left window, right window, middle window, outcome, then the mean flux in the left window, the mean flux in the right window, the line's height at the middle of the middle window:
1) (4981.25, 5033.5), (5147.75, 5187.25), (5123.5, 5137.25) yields 1.1 Angstrom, 25.3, 13.4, 16.2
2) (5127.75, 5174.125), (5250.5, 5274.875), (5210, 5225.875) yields -0.2 Angstrom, 13.8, 14.4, 14.1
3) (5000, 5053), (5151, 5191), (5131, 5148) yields 0.9 Angstrom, 21.2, 13.5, 15.2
